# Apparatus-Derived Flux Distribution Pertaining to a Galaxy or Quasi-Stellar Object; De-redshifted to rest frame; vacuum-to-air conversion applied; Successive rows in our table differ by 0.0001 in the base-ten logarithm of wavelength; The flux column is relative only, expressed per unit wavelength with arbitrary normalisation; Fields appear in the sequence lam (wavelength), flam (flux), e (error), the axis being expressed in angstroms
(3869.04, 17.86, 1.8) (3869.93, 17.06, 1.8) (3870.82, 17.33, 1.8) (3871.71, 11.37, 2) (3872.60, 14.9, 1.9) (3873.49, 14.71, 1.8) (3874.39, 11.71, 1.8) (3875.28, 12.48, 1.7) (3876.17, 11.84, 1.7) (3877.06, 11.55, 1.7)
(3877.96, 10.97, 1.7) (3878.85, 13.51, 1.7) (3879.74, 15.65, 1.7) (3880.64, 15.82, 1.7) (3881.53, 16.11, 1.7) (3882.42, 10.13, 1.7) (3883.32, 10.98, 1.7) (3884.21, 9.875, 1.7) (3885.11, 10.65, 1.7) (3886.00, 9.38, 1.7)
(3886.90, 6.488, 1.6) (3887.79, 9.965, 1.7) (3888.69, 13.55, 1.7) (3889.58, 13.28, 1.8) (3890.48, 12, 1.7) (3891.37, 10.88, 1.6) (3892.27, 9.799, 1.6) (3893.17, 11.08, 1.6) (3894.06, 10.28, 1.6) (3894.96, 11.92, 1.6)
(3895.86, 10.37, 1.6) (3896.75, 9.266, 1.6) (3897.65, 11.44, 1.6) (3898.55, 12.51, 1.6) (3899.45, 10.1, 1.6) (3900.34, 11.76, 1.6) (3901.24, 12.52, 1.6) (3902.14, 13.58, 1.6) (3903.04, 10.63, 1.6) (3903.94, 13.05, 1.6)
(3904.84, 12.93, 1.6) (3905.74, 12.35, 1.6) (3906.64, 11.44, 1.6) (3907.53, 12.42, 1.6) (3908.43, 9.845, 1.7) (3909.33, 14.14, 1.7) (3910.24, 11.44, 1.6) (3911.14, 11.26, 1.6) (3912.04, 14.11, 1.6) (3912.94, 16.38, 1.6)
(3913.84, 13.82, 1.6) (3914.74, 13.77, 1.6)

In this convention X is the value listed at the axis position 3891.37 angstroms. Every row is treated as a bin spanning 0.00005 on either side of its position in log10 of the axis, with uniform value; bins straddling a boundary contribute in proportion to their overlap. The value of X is 10.88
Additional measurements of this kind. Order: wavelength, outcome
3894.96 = 11.92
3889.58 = 13.28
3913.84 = 13.82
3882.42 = 10.13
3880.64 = 15.82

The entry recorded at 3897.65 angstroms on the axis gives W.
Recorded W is 11.44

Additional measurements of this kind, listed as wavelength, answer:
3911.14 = 11.26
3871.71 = 11.37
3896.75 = 9.266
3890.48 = 12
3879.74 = 15.65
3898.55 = 12.51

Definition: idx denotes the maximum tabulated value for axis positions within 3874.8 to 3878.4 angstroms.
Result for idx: 12.48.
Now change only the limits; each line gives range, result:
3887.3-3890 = 13.55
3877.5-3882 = 16.11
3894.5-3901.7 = 12.52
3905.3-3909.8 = 14.14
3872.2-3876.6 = 14.9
